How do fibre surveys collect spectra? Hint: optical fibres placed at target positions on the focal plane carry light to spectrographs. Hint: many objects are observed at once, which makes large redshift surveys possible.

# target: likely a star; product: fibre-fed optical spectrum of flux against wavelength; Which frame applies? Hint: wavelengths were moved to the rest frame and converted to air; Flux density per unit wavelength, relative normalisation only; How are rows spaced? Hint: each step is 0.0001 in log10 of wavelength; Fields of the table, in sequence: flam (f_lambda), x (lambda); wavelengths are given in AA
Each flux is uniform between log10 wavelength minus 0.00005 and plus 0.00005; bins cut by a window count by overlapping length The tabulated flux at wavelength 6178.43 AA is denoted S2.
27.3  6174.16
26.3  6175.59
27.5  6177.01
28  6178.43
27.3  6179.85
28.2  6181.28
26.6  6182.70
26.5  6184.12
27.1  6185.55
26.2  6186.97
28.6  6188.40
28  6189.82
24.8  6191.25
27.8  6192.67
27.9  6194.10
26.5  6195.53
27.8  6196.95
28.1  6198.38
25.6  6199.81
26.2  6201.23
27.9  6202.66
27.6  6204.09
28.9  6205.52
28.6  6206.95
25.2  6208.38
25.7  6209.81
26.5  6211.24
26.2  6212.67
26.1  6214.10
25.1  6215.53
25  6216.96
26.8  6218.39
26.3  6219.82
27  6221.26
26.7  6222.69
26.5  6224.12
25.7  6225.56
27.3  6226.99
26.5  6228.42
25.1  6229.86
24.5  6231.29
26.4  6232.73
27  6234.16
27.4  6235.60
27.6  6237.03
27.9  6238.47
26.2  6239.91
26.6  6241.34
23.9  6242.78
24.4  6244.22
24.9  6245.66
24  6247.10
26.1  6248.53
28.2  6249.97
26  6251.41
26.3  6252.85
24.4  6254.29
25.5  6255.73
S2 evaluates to 28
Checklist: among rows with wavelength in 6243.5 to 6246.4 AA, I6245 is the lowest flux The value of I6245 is 24.4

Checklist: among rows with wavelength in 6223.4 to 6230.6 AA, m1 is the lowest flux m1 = 25.1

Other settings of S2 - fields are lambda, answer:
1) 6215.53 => 25.1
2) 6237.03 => 27.6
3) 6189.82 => 28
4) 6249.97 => 28.2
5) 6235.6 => 27.4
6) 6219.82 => 26.3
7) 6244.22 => 24.4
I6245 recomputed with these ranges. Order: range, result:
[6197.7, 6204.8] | 25.6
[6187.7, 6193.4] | 24.8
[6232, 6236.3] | 26.4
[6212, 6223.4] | 25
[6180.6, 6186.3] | 26.5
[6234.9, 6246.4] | 23.9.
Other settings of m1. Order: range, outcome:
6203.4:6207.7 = 27.6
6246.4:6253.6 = 24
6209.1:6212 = 25.7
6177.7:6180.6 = 27.3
